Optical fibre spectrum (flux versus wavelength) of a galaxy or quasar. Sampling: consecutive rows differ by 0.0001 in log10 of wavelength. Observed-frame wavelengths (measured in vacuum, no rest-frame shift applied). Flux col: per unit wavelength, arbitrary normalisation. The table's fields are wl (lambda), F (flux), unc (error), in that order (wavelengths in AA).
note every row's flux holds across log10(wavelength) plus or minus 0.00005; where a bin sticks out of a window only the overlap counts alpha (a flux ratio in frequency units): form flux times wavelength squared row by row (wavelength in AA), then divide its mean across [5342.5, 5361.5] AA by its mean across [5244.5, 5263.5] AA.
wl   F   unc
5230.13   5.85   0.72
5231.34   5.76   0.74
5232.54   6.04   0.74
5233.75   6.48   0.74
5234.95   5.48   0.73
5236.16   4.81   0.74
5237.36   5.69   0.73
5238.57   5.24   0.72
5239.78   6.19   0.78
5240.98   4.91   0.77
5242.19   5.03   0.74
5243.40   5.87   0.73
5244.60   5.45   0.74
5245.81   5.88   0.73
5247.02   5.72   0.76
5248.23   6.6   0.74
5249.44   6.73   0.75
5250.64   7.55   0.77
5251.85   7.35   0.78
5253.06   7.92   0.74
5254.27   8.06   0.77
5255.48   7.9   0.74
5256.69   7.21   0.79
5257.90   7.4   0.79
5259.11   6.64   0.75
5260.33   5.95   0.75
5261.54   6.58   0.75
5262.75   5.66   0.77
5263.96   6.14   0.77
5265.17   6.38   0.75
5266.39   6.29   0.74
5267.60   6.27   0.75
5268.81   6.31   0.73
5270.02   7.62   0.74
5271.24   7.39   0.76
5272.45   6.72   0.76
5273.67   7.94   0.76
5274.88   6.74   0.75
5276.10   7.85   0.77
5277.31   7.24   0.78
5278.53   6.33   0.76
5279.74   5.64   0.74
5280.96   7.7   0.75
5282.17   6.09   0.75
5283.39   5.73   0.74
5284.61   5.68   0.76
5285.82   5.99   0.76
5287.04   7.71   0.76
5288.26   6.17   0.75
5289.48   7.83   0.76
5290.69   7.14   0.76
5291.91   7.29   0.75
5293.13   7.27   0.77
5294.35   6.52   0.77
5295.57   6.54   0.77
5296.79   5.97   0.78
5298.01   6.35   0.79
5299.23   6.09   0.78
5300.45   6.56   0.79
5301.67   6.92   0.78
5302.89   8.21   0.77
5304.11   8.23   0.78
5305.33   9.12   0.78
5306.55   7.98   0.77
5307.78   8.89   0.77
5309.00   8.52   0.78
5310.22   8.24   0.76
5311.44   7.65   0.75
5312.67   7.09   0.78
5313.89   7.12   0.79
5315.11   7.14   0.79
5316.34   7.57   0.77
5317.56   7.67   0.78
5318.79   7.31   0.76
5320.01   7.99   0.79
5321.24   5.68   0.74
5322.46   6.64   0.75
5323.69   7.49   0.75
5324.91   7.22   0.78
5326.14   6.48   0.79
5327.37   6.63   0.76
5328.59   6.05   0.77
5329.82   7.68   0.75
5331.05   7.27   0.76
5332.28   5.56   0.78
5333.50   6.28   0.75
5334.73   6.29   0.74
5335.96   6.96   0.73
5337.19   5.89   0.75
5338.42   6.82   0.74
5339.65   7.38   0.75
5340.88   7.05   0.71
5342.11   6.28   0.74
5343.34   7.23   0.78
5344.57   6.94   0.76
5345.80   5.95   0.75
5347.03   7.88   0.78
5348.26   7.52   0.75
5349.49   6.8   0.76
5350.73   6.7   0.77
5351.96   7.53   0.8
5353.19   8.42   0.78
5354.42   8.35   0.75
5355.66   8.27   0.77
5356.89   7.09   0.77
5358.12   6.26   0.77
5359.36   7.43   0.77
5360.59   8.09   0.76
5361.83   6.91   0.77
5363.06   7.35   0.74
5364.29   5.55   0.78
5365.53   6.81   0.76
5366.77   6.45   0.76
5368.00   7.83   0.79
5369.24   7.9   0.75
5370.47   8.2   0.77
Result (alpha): 1.1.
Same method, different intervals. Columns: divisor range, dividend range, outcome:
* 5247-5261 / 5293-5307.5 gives 1.02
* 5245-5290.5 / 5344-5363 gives 1.12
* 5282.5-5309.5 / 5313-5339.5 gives 0.98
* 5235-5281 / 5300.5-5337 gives 1.14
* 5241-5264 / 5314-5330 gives 1.10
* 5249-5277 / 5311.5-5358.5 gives 1.03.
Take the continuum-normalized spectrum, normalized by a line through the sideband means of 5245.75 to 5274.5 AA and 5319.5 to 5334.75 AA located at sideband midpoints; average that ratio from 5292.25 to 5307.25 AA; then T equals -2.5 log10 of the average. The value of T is -0.06 mag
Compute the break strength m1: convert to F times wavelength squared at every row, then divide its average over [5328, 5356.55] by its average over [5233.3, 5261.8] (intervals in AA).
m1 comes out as 1.14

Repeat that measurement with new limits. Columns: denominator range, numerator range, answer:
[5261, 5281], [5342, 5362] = 1.12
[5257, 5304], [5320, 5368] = 1.06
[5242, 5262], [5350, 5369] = 1.13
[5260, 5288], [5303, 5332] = 1.15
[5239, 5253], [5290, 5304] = 1.13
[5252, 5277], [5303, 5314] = 1.19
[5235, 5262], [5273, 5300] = 1.07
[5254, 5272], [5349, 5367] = 1.11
